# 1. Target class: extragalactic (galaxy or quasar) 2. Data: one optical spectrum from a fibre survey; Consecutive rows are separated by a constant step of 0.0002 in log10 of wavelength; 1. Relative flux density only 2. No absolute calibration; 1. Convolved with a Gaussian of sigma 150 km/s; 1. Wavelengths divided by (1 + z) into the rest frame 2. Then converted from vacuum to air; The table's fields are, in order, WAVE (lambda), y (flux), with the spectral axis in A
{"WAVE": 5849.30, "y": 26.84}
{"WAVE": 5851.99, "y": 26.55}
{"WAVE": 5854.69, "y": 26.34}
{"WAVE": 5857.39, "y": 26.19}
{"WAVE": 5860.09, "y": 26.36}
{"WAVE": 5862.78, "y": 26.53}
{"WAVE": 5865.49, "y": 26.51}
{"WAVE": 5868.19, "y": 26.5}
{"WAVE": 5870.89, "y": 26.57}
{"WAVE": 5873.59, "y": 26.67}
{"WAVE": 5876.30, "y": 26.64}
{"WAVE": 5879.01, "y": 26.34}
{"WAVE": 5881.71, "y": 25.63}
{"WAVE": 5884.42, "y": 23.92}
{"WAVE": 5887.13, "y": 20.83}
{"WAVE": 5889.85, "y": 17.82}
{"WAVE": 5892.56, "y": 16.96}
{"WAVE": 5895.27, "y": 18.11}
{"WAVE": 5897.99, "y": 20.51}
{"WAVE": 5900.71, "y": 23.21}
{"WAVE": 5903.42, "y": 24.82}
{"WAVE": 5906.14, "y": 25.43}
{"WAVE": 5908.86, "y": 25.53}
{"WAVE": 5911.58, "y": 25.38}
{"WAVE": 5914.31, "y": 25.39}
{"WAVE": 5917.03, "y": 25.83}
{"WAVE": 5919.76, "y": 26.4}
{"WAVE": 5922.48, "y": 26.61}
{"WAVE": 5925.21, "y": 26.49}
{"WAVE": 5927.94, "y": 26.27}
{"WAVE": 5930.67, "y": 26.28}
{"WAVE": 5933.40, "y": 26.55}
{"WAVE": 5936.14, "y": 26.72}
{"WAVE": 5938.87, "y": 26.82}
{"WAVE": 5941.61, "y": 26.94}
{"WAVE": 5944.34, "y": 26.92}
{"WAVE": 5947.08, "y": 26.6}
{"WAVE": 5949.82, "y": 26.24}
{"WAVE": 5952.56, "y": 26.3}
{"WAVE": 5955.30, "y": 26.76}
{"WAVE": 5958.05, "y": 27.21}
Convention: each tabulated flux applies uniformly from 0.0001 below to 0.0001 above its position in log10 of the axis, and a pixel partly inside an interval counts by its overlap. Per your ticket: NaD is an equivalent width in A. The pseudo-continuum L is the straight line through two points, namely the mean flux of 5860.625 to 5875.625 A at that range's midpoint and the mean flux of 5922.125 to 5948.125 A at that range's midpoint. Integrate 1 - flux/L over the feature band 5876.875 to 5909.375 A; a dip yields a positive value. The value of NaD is 5.1 A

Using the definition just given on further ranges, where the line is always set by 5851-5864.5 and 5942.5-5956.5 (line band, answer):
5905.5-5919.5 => 0.5 A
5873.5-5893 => 2.4 A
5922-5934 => 0.1 A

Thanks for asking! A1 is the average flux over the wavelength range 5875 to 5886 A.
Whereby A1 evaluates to 25.5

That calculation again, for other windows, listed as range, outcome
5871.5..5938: 24.4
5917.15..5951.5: 26.5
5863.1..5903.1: 23.4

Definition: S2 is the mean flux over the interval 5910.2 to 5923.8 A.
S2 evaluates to 25.9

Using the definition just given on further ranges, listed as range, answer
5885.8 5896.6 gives 18.4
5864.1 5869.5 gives 26.5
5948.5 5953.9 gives 26.3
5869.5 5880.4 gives 26.6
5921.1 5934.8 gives 26.4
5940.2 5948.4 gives 26.8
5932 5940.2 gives 26.7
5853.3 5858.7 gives 26.2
